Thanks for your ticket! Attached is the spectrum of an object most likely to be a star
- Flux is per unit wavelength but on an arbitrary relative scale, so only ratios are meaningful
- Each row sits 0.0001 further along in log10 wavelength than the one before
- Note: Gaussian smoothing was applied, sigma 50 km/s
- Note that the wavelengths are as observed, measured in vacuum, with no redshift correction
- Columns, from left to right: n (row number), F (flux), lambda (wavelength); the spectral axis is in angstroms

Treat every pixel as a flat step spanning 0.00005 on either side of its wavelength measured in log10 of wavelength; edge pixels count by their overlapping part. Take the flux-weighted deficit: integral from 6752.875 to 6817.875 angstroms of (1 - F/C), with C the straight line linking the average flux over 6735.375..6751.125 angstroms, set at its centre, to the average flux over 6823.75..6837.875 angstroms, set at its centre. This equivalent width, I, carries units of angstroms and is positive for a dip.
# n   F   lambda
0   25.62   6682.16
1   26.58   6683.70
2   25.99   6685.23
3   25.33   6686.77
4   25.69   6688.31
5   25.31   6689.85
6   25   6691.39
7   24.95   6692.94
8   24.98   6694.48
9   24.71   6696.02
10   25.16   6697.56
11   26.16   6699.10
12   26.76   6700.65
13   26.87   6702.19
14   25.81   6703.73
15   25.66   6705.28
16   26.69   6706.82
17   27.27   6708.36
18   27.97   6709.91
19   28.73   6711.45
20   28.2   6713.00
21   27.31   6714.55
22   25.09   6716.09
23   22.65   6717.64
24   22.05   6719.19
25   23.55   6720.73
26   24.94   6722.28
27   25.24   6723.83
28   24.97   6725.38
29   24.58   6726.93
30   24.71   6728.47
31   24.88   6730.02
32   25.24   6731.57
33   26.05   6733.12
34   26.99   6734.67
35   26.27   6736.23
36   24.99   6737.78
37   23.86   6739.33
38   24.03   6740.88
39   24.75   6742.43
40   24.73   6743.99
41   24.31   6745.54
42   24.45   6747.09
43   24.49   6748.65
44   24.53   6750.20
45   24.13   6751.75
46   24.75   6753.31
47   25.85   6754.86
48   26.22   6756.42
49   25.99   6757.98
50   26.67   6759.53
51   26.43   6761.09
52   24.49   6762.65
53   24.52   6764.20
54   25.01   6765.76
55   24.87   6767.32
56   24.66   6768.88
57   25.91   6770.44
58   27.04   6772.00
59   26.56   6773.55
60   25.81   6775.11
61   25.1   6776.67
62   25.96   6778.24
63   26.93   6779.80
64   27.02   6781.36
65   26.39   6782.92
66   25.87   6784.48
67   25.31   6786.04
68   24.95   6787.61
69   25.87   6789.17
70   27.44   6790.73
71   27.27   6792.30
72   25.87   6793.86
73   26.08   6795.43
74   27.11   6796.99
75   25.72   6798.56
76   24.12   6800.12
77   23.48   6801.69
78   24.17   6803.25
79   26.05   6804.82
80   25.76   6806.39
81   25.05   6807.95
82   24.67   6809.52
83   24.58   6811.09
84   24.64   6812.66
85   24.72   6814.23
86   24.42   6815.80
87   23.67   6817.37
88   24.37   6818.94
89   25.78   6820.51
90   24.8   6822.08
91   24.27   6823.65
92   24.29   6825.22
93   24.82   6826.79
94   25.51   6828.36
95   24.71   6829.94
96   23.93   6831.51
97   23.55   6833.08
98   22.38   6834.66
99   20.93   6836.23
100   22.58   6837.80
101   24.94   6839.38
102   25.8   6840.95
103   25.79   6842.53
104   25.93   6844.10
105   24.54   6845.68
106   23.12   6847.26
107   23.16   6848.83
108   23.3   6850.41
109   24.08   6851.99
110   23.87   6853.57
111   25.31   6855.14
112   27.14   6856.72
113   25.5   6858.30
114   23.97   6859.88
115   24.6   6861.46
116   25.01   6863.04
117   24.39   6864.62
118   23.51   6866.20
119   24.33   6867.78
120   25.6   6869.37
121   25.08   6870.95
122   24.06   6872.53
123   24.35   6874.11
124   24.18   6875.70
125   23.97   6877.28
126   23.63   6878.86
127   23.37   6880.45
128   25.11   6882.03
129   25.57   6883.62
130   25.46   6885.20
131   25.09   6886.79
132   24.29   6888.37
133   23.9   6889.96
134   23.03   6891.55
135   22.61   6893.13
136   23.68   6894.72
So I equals -3.6 angstroms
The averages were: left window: 24.6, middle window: 25.6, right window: 23.7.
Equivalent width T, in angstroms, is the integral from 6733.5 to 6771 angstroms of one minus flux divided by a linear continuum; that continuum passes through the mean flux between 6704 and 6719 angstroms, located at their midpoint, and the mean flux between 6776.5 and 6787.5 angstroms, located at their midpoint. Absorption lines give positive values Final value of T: 1.5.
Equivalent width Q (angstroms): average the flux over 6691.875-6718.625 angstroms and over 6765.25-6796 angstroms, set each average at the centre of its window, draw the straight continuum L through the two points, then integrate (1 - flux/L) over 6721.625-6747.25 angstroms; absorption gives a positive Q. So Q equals 1.0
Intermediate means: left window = 26.1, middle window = 25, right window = 26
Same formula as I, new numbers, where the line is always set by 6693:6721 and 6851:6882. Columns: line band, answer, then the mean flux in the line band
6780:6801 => -0.8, 26.1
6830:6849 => 0.6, 24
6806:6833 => 0.3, 24.7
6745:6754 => 0.4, 24.4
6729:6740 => 0.1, 25.5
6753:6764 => -0.1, 25.8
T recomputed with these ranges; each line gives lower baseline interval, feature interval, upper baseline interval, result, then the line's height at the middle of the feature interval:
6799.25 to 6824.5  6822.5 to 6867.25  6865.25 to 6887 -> 0.5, 24.6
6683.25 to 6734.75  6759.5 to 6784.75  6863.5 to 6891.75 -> -0.6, 25.2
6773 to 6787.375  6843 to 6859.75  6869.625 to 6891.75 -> 0.2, 24.9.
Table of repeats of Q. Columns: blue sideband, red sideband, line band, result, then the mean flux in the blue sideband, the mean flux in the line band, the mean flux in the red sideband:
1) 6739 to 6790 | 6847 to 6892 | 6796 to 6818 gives 0.1 angstroms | 25.4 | 24.9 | 24.4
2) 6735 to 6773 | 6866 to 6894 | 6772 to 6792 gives -1.0 angstroms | 25.2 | 26.2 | 24.3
